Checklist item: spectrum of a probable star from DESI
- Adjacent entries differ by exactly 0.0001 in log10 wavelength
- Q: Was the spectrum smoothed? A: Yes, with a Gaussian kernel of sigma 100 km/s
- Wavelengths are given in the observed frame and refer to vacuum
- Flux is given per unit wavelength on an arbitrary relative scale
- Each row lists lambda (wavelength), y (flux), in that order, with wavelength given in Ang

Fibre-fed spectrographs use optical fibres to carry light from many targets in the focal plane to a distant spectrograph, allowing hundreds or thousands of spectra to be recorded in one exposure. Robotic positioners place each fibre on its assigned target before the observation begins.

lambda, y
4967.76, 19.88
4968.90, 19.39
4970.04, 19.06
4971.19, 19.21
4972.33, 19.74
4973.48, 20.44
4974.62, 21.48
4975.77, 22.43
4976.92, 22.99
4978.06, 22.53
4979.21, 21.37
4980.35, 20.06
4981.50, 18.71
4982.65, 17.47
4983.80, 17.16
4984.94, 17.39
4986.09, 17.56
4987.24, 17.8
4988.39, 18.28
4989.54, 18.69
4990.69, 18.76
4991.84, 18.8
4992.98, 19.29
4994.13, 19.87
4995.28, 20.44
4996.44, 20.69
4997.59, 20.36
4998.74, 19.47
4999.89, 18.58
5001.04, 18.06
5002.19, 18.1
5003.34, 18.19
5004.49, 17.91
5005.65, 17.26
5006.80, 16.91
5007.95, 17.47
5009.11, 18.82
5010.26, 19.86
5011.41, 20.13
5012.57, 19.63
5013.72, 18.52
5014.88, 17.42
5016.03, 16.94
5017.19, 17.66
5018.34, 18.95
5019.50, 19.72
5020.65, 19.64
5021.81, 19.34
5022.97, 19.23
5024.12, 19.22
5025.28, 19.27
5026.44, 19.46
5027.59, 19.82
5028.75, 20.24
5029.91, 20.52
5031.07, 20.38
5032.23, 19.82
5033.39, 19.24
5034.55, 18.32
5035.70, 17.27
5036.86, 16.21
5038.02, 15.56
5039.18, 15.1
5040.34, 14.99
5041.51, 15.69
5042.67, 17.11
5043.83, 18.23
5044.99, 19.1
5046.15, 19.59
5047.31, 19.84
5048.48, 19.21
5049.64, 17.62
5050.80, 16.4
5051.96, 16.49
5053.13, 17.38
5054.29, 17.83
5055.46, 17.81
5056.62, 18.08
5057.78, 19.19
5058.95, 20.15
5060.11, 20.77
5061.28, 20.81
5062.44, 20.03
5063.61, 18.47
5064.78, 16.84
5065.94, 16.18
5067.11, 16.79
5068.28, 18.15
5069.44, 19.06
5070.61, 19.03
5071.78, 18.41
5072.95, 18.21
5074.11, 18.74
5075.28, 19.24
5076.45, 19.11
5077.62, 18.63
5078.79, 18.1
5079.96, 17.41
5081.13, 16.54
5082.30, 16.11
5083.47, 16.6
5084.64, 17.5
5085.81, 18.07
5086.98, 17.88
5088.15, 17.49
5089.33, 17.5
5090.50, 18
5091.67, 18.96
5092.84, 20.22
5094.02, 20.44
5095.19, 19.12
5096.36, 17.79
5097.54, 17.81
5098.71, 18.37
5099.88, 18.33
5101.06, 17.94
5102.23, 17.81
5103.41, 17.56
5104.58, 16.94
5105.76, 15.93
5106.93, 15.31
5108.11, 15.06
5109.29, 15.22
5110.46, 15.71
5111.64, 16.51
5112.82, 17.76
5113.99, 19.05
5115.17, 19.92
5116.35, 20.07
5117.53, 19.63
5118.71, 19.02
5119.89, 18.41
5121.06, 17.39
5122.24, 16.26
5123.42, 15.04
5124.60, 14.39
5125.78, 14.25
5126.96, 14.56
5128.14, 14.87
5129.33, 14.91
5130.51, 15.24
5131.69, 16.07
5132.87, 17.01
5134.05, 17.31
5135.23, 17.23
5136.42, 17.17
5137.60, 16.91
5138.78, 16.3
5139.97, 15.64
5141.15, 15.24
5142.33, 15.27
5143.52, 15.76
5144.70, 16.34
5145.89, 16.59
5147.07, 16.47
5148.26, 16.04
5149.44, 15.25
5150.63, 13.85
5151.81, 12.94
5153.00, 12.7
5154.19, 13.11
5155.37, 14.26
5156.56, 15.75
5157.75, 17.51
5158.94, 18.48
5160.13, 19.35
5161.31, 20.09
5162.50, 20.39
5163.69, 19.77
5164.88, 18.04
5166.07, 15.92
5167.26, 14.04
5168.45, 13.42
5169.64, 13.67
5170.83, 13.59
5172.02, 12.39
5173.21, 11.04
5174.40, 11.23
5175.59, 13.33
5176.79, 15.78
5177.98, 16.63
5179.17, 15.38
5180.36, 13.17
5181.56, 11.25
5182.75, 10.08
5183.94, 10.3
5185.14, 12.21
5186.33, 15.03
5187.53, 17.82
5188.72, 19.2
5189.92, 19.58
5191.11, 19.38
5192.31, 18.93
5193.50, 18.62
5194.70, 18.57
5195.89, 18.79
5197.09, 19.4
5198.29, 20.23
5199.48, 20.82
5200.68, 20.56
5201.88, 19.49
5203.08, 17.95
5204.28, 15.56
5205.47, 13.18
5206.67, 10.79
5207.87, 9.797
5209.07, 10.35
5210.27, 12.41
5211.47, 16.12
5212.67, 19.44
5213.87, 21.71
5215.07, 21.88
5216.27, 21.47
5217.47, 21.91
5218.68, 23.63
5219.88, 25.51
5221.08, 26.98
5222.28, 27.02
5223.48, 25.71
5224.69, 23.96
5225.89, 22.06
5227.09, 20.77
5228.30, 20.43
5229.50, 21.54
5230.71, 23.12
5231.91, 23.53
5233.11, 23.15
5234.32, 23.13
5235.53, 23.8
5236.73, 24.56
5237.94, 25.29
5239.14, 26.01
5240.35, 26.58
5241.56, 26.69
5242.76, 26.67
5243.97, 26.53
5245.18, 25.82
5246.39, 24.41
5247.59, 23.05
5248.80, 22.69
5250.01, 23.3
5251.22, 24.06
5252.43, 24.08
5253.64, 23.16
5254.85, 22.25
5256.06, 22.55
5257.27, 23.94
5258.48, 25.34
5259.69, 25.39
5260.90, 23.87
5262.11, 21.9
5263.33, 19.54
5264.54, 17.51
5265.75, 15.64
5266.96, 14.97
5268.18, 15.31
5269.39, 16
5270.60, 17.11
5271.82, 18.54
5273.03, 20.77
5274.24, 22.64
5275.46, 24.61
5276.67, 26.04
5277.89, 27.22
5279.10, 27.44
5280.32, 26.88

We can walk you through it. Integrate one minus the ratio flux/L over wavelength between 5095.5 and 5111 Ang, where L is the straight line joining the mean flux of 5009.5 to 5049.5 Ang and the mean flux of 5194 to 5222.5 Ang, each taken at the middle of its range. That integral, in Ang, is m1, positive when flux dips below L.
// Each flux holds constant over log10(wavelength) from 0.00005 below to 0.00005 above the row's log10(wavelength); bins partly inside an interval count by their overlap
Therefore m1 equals 1.4 Ang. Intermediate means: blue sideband 18.6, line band 17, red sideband 18.8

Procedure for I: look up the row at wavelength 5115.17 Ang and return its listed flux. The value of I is 19.92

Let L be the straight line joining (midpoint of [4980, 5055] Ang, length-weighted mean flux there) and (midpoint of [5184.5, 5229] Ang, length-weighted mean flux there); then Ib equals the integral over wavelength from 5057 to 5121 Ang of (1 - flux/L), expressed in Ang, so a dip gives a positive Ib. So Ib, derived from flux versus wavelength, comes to 2.0 Ang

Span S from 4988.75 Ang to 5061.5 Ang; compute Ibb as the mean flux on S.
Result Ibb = 18.6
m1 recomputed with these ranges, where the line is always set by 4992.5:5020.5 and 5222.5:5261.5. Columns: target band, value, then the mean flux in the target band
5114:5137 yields 4.9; 16.8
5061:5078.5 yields 1.5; 18.5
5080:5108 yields 4.1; 17.7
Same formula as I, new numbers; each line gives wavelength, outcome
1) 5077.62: 18.63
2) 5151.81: 12.94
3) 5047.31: 19.84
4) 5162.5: 20.39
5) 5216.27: 21.47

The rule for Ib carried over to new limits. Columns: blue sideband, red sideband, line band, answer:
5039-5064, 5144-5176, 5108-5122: -1.1 Ang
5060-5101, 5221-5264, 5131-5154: 5.3 Ang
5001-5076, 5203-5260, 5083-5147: 9.0 Ang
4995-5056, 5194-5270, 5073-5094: 1.3 Ang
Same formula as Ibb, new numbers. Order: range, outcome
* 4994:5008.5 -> 18.7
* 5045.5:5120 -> 18.1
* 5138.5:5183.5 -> 15.1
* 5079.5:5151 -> 16.9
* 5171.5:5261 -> 20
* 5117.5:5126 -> 16.7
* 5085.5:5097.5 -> 18.5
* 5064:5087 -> 17.8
